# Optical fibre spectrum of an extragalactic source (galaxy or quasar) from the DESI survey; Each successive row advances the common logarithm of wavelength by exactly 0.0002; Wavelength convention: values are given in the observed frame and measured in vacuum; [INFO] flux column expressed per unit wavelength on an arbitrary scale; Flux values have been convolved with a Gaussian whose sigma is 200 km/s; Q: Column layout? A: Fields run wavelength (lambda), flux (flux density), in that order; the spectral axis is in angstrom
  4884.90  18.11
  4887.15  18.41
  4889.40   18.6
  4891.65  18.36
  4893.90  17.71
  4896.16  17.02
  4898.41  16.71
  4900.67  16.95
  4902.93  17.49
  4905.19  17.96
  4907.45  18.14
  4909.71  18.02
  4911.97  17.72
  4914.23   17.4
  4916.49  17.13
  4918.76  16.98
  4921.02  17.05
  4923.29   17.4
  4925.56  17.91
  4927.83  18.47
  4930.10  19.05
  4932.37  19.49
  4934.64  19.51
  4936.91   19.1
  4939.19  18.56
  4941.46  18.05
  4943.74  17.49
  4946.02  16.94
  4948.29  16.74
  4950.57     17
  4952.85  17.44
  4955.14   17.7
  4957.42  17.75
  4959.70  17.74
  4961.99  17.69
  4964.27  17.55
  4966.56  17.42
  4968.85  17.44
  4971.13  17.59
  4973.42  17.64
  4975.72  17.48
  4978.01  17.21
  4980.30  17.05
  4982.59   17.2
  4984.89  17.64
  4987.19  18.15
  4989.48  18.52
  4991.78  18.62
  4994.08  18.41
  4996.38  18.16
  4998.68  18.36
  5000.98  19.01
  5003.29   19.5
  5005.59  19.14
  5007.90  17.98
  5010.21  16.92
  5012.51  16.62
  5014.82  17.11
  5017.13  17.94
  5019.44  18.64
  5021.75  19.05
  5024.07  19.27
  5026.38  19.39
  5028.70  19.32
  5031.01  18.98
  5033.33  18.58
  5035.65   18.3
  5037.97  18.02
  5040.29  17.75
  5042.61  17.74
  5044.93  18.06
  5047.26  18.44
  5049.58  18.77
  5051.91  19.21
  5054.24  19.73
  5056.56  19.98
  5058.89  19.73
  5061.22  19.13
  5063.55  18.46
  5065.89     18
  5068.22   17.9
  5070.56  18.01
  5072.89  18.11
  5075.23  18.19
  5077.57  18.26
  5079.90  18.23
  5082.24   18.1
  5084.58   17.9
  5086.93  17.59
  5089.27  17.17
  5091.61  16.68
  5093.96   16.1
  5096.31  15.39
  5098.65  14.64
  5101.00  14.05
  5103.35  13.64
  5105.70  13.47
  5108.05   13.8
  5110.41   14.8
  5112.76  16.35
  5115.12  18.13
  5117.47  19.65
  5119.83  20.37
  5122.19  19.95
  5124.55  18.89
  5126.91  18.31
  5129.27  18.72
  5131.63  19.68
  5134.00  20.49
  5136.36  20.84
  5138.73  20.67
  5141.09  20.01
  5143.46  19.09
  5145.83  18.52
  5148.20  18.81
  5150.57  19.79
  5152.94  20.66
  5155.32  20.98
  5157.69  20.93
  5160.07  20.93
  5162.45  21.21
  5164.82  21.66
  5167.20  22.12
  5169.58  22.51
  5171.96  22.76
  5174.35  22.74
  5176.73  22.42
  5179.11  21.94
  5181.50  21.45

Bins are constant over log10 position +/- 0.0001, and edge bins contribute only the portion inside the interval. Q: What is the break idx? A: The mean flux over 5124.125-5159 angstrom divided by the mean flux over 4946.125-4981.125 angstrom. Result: 1.14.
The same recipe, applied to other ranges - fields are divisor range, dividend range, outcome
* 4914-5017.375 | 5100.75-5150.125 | 1.01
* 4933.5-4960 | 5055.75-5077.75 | 1.04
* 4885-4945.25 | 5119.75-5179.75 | 1.15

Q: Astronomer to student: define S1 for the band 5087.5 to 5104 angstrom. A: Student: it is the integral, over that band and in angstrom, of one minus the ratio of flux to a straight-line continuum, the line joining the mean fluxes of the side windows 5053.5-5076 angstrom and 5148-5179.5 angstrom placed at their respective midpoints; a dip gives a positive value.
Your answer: 3.4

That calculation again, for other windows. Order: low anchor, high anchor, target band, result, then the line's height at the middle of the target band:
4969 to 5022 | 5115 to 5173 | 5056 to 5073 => 0.3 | 19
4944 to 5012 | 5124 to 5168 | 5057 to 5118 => 7.3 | 19.3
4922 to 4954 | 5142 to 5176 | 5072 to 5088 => 1.5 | 19.9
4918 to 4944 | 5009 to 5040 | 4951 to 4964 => 0.5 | 18.3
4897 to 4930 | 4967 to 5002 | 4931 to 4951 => -0.5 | 17.7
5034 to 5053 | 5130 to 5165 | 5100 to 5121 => 3.8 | 19.5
